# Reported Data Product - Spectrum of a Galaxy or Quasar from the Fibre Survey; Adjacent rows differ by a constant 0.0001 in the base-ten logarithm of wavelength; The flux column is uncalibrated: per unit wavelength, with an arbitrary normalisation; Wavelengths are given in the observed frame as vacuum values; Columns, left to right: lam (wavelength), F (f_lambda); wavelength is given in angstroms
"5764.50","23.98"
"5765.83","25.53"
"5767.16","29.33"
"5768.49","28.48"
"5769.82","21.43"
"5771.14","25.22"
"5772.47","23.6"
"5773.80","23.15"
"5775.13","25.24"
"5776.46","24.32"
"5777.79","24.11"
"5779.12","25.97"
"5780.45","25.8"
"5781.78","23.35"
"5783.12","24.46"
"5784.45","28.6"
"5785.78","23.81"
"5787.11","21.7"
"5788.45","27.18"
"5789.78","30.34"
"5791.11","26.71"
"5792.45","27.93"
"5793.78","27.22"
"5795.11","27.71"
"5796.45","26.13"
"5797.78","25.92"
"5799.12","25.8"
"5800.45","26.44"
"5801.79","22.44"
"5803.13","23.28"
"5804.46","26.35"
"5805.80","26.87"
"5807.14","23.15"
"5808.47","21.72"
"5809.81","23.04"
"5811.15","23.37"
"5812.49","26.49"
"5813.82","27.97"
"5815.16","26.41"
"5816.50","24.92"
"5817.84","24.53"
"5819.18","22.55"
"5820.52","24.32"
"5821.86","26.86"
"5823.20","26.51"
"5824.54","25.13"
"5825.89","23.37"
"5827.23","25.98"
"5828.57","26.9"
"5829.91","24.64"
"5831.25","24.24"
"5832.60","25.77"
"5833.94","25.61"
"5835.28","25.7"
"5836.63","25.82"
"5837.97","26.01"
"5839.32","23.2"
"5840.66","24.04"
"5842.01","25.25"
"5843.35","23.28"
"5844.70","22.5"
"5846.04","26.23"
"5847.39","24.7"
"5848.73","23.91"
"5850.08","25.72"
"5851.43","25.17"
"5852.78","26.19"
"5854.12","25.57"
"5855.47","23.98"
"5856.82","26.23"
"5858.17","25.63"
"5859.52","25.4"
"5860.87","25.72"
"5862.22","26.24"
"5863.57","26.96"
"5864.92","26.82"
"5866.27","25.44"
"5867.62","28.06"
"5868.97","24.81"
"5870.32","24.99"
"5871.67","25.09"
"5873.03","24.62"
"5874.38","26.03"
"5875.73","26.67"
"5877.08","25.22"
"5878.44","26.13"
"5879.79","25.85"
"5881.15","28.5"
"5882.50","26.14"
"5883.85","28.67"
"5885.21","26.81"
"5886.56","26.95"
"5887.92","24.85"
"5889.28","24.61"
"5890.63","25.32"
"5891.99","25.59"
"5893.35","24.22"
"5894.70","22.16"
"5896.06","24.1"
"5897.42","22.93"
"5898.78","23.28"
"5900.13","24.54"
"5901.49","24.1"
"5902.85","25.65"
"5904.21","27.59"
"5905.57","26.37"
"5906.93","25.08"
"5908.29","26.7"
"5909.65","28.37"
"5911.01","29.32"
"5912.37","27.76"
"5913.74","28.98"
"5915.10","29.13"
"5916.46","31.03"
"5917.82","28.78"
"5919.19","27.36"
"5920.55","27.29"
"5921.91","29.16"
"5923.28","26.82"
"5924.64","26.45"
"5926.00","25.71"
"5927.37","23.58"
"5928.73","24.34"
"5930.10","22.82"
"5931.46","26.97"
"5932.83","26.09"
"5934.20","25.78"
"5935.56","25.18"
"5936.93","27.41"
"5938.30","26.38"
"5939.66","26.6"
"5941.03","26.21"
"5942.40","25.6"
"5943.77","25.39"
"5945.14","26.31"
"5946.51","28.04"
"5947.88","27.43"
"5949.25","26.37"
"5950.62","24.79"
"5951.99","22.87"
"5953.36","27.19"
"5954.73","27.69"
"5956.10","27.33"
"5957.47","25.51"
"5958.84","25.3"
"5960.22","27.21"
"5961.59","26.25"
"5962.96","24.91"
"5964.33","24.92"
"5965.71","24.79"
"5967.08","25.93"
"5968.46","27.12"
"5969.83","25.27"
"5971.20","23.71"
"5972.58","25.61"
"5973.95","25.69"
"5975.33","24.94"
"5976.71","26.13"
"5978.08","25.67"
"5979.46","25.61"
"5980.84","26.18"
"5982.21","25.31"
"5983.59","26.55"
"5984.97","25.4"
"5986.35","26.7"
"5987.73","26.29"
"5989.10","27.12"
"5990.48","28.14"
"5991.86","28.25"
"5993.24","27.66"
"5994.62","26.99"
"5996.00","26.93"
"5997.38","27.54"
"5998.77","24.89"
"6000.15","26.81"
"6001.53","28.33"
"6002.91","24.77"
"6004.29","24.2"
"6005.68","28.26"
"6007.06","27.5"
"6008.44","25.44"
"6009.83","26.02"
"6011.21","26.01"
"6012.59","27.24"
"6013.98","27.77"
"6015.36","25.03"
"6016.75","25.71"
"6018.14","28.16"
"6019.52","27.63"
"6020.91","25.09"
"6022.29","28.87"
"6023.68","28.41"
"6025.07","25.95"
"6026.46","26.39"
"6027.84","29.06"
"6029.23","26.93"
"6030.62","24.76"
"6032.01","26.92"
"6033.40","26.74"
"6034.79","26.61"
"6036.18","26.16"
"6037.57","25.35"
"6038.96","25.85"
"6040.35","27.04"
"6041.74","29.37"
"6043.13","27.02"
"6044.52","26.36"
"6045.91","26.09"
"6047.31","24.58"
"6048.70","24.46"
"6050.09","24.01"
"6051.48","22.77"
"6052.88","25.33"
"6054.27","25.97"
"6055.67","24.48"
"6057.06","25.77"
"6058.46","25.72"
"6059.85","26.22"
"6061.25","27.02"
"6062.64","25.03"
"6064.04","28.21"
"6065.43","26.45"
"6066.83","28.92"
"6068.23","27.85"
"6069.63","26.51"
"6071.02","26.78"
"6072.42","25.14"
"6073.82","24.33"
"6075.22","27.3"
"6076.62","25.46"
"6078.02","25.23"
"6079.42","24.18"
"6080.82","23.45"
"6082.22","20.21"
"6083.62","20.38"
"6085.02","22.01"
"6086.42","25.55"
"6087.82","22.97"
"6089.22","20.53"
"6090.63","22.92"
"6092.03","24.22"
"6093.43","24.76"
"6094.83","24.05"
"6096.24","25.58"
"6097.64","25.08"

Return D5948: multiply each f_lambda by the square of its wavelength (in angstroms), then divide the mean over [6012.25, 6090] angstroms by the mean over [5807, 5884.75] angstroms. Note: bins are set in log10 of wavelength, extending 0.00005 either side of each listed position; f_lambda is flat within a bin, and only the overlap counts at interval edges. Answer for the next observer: 1.1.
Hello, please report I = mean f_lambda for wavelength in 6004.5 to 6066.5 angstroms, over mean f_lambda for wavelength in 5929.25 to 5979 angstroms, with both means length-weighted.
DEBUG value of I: 1.02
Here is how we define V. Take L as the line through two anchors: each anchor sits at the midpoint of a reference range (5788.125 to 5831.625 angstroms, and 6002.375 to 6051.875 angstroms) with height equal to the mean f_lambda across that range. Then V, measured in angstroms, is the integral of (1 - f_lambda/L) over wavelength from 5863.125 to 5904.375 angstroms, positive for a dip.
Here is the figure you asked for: 0.4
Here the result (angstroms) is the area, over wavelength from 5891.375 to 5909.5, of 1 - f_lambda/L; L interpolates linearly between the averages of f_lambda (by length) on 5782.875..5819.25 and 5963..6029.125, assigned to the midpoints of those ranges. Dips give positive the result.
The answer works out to 0.8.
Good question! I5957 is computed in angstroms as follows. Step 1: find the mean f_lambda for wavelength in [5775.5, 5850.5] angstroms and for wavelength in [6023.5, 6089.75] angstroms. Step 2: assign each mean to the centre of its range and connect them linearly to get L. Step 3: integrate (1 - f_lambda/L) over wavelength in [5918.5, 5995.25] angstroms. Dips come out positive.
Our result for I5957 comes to -2.1 angstroms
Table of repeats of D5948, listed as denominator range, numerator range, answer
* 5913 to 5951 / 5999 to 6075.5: 1.02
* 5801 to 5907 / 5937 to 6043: 1.10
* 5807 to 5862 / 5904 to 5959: 1.10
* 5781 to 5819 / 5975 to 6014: 1.11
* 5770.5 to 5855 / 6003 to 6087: 1.11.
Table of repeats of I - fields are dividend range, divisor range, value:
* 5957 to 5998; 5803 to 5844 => 1.05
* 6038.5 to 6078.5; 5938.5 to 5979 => 1.01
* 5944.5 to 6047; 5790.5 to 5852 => 1.05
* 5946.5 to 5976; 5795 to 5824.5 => 1.03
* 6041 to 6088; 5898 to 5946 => 0.96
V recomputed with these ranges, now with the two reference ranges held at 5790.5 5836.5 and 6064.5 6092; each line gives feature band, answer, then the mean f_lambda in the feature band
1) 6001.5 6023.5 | -1.7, 26.6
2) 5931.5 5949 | -1.0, 26.4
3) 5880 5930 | -2.4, 26.3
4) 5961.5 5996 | -1.7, 26.1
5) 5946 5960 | -0.7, 26.3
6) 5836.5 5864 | 0.2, 25.1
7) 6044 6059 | -0.2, 25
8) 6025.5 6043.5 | -1.5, 26.8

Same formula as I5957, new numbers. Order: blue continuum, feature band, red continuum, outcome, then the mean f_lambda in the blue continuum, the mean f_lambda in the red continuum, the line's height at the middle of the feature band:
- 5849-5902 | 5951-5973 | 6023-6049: 0.3 angstroms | 25.5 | 26.6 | 26.1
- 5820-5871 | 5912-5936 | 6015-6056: -1.1 angstroms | 25.3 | 26.3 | 25.7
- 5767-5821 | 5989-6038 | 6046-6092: -3.6 angstroms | 25.3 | 24.9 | 24.9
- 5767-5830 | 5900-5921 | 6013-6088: -1.6 angstroms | 25.3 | 25.9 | 25.6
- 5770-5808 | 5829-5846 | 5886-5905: 0.2 angstroms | 25.4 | 24.7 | 25.1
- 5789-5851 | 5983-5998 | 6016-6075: -0.6 angstroms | 25.3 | 26.3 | 26.1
